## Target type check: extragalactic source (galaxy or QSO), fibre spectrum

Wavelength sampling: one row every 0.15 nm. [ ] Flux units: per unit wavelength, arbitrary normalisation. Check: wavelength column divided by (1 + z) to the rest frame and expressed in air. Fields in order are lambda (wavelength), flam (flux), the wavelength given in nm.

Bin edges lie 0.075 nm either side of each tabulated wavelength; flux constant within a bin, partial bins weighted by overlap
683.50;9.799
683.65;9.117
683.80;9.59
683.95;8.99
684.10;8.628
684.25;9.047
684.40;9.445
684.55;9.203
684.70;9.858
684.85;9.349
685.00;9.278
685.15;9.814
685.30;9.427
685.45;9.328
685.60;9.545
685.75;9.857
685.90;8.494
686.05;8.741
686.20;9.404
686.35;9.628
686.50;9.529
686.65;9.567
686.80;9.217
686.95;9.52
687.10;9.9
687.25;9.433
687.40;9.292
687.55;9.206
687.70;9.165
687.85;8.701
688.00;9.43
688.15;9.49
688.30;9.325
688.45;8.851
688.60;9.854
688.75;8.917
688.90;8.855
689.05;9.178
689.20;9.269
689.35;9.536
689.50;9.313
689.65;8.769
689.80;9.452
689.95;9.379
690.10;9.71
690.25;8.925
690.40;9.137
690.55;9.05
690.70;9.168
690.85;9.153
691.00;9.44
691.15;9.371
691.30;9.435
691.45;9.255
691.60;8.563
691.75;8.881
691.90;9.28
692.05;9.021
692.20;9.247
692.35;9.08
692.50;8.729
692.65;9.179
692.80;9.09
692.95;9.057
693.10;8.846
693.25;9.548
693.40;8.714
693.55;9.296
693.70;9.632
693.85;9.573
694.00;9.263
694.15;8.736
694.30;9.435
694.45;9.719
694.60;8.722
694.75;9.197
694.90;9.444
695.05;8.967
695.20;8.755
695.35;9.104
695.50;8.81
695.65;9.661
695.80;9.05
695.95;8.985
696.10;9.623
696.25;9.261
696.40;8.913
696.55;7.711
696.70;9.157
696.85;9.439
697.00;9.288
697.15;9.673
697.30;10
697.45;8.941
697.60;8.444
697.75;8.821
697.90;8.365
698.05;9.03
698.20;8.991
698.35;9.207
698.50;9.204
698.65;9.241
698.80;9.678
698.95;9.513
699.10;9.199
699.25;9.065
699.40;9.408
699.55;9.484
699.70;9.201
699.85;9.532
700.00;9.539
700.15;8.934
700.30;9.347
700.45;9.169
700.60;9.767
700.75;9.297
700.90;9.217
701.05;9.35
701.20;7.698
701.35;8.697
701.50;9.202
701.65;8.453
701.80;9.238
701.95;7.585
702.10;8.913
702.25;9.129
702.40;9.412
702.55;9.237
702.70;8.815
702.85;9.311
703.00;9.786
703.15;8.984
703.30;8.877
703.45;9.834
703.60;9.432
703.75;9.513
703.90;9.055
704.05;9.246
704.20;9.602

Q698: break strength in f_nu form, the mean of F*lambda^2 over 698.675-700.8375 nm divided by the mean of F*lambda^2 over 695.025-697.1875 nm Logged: 1.04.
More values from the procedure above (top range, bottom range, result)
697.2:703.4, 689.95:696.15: 1.01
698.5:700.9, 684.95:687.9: 1.04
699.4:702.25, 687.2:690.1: 1.01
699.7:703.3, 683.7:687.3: 1.01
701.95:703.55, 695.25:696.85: 1.03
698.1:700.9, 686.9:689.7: 1.04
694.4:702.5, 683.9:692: 1.01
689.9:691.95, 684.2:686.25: 1.00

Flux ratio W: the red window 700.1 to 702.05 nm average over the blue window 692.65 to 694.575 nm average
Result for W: 0.97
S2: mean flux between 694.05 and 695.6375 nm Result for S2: 9.11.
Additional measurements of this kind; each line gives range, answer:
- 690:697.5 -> 9.17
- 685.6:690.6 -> 9.28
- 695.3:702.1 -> 9.1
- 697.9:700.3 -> 9.26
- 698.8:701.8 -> 9.18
